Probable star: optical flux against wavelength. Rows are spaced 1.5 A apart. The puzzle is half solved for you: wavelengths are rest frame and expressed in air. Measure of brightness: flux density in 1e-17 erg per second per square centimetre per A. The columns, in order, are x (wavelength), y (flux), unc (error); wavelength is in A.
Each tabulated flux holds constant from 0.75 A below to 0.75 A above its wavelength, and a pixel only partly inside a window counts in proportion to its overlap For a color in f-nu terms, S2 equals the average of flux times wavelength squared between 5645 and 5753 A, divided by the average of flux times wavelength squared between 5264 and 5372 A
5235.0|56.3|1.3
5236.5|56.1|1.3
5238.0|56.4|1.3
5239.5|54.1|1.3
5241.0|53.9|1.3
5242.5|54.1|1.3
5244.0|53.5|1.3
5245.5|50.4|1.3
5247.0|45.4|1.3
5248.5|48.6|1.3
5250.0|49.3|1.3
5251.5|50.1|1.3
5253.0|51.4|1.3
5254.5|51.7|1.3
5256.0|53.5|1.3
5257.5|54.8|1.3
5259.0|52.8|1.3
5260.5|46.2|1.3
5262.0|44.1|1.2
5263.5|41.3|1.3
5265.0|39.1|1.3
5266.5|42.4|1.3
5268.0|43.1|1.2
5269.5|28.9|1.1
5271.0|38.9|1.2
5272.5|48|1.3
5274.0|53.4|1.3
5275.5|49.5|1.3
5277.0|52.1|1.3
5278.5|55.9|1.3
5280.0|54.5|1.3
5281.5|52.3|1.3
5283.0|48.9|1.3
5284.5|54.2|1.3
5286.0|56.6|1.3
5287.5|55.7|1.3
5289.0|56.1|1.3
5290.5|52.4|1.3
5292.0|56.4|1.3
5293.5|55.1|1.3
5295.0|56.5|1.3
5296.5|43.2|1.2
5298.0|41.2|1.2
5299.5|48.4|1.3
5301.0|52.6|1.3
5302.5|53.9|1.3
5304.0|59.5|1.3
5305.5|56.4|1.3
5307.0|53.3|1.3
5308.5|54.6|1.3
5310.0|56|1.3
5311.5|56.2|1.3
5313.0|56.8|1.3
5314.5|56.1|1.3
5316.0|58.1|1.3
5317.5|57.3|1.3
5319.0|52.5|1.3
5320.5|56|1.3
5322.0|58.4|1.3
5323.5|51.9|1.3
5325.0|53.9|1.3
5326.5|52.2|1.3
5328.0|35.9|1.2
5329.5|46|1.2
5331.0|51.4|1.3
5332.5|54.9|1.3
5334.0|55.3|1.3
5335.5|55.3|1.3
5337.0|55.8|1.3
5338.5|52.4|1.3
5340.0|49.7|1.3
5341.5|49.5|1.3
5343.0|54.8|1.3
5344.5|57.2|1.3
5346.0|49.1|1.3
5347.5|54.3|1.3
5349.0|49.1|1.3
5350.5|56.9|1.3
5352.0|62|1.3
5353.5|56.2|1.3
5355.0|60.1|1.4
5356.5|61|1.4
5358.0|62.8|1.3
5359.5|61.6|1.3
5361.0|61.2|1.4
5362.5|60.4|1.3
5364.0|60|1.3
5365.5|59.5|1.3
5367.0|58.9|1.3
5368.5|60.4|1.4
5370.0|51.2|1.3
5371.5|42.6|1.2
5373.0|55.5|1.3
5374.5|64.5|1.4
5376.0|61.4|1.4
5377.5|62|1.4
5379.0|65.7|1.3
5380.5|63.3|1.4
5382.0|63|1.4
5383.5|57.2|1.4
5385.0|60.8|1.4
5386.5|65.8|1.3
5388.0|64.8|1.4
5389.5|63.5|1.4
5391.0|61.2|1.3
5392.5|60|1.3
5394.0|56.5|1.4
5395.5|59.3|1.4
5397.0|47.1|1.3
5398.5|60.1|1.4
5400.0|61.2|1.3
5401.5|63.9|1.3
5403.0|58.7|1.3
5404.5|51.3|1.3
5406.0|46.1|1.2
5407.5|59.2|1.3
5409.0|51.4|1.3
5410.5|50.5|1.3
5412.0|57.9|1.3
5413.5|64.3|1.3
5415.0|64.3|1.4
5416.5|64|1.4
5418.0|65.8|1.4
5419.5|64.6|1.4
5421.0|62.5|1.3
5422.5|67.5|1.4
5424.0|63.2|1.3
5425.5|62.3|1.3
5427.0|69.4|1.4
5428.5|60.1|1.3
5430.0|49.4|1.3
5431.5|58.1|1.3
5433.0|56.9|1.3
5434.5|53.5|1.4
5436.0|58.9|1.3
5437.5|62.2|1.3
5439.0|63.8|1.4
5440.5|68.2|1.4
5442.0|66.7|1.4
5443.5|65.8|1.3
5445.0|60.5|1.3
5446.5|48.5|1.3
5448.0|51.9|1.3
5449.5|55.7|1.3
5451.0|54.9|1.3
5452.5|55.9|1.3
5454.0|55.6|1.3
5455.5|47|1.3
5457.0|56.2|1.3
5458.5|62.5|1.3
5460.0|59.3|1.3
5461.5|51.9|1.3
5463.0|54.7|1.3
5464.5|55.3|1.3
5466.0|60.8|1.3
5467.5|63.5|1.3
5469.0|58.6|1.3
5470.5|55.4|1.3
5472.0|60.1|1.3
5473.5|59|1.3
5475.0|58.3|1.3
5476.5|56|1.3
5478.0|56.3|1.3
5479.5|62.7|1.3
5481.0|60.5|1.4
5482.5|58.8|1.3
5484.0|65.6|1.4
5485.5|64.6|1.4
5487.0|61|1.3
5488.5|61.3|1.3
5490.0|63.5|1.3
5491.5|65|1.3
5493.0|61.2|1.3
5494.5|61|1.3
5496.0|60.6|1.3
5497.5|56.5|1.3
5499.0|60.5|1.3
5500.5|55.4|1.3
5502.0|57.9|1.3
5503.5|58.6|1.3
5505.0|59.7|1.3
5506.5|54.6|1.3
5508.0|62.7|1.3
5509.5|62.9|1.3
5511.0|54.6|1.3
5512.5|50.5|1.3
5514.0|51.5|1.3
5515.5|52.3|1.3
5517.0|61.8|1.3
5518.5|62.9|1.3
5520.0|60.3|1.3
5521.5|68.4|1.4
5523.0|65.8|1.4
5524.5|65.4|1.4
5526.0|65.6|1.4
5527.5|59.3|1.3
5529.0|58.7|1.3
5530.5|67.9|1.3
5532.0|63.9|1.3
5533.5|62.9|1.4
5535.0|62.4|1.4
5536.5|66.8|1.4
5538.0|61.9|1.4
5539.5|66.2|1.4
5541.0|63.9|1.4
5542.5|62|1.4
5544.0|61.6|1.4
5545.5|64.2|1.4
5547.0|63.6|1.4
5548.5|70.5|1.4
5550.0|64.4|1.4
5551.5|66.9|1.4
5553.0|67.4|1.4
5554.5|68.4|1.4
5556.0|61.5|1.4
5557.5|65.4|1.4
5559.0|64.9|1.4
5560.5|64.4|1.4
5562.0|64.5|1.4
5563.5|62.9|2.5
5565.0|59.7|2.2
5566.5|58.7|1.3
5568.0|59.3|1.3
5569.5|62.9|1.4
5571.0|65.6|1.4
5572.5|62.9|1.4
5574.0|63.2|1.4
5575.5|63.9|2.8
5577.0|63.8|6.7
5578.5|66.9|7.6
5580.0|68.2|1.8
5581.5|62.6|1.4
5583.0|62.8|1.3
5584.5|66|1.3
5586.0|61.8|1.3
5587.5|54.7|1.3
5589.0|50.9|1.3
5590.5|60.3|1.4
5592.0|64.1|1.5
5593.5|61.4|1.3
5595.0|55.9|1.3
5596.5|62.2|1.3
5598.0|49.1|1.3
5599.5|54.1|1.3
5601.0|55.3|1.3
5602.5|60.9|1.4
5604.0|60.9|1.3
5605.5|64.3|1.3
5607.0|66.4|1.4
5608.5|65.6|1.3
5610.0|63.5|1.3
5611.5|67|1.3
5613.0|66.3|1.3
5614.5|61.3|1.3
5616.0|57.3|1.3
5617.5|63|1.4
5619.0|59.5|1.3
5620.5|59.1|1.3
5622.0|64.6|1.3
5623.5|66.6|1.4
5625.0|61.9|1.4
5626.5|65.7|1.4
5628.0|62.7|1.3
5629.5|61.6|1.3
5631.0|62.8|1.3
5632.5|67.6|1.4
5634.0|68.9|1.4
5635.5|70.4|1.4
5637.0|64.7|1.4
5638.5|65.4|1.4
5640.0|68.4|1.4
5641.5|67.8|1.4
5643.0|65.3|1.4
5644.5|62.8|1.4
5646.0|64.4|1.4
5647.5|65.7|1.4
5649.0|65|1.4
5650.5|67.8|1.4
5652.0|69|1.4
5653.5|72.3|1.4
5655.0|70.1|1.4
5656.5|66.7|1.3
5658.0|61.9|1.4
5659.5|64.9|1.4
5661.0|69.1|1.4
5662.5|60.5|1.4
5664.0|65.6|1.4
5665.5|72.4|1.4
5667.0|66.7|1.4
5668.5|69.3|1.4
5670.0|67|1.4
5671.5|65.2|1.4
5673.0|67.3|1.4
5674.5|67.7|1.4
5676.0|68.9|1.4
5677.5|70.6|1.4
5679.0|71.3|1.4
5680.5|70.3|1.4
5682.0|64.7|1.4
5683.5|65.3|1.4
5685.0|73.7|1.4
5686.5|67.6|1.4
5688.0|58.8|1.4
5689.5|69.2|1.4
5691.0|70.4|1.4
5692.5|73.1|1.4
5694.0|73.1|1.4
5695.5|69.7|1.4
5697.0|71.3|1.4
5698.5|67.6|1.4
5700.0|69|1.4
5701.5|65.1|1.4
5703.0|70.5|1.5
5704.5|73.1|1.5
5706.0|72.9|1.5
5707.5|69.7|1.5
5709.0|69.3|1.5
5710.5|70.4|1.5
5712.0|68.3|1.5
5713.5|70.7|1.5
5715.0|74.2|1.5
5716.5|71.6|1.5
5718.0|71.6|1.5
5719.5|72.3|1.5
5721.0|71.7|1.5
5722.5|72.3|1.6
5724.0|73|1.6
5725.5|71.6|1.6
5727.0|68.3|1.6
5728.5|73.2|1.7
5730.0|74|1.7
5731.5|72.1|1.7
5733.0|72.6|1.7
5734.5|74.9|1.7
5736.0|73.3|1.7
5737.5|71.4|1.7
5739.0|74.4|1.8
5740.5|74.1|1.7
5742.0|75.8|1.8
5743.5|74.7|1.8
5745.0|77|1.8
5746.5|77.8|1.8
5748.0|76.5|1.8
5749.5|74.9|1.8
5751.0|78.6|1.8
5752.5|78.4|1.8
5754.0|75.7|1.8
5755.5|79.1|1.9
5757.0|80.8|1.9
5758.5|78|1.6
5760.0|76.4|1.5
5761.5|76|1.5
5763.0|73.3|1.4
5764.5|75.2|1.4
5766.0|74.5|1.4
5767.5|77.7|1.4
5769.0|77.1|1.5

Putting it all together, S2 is 1.52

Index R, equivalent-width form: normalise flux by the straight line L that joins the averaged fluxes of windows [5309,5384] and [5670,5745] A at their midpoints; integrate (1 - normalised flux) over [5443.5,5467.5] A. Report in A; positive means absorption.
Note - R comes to 1.8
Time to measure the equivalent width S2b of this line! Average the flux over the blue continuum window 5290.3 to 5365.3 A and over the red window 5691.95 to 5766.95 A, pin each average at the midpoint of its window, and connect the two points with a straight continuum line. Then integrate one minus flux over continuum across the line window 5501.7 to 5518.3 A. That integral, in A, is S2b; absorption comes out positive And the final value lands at 1.5 A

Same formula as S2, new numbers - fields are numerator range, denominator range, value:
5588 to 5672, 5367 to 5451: 1.16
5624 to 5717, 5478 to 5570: 1.15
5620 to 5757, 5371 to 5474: 1.30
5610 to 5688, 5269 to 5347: 1.43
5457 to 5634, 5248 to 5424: 1.21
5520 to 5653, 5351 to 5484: 1.14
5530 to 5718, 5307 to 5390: 1.28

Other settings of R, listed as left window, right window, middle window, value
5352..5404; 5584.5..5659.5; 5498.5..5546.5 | 0.6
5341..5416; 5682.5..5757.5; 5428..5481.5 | 3.0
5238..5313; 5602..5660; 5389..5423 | -1.9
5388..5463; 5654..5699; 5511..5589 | 0.7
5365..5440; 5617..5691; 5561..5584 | 0.3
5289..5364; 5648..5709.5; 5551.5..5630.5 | 3.2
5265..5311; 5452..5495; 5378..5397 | -2.1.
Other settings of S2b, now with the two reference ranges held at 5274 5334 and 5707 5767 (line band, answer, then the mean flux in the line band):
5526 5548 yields 0.3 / 63.4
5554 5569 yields 0.6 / 62.9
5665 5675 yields 0.4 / 67.8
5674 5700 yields 0.9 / 69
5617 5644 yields 1.6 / 64.8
